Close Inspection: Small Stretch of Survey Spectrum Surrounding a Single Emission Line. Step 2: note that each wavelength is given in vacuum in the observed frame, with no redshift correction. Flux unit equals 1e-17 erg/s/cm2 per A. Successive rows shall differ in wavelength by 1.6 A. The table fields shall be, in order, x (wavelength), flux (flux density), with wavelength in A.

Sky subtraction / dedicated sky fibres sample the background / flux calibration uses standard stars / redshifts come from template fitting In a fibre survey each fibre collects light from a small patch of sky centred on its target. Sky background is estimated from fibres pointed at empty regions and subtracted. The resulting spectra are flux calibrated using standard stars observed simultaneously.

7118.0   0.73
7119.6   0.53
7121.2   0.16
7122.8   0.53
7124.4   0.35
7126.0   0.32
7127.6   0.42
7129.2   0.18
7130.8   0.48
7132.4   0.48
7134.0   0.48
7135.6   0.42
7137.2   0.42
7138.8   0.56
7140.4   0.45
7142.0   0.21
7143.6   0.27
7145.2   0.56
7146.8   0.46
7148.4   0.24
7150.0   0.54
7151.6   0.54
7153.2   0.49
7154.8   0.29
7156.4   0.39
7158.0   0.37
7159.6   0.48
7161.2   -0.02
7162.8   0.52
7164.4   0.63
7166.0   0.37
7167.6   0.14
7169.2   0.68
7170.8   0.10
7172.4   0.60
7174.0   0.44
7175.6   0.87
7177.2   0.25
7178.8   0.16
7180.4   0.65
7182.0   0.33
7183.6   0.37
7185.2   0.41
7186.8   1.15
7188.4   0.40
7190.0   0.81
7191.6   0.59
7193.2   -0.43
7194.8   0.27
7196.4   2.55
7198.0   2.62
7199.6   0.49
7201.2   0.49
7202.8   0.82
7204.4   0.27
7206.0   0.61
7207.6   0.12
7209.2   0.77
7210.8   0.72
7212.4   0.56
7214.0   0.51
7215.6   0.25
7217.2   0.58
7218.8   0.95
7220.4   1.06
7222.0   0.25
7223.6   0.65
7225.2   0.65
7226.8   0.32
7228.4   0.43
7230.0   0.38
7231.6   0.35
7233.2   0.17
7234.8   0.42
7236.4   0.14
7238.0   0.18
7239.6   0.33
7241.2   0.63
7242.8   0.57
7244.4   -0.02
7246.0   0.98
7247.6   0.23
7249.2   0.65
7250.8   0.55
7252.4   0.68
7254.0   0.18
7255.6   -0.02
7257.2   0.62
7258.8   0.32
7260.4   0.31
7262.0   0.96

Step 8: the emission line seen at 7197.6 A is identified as Halpha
